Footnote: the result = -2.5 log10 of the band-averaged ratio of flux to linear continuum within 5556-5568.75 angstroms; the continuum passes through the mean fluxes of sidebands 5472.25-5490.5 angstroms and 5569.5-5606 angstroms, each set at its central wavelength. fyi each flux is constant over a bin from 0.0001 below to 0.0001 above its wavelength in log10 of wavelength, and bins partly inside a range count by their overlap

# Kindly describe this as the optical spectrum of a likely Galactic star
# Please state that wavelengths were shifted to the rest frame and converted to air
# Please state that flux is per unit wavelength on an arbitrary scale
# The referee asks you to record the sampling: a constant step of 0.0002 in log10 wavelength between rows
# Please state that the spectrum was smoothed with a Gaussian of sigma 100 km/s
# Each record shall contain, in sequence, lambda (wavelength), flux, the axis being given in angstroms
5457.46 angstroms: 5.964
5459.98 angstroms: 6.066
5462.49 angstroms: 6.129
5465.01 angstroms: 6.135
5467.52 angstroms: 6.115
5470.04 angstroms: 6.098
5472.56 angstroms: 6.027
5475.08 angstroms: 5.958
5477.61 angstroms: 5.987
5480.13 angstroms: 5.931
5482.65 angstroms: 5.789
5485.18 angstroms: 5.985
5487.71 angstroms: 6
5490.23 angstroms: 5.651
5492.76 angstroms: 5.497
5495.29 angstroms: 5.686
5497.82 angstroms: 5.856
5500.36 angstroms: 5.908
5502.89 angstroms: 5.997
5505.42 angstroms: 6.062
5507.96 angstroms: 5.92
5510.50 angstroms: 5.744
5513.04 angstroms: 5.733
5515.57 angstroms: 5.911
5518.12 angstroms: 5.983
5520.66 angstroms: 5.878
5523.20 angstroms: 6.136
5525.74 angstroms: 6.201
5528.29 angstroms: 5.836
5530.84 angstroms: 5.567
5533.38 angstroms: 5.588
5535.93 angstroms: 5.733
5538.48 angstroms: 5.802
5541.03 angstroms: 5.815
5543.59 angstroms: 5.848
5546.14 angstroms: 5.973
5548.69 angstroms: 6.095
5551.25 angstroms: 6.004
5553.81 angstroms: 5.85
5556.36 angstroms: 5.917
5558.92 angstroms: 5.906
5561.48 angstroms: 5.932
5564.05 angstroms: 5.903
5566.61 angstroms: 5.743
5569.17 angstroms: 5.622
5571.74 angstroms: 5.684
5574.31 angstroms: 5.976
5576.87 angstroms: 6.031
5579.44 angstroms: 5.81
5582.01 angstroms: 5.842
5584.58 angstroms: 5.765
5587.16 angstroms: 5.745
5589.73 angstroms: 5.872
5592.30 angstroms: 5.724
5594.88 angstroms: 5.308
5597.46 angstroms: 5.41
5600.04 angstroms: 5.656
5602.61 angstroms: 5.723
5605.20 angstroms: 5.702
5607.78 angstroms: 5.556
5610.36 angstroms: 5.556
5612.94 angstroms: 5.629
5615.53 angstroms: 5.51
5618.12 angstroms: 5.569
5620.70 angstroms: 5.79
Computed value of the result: -0.02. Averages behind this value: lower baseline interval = 5.92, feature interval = 5.86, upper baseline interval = 5.73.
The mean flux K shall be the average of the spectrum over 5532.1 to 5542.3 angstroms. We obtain 5.74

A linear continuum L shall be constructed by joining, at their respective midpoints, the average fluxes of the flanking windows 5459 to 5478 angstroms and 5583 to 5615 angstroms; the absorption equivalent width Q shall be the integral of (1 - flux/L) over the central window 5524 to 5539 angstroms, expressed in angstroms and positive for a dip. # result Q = 0.2 angstroms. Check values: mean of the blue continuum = 6.07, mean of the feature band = 5.8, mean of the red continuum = 5.64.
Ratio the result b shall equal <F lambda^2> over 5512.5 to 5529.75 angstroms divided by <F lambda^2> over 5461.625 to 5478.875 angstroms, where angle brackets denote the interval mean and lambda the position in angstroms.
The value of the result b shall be 1.00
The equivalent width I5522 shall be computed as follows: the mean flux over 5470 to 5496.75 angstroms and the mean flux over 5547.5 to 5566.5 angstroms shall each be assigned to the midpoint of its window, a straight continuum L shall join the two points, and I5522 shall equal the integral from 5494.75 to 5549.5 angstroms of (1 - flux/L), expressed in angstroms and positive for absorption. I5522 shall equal 0.20 angstroms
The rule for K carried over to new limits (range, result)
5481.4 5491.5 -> 5.86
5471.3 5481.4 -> 5.98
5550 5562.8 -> 5.92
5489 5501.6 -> 5.72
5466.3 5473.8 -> 6.08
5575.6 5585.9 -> 5.86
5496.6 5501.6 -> 5.87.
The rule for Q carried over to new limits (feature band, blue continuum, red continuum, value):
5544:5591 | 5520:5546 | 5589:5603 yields -1.3 angstroms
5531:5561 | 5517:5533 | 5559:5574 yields 0.0 angstroms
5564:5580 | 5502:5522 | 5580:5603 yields -0.2 angstroms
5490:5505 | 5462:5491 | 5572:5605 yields 0.4 angstroms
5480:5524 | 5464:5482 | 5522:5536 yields 0.5 angstroms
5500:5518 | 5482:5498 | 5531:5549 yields -0.4 angstroms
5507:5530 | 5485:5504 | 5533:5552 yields -0.3 angstroms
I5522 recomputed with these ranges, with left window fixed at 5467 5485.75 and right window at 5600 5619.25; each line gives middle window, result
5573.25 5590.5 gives -0.5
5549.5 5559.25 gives -0.3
